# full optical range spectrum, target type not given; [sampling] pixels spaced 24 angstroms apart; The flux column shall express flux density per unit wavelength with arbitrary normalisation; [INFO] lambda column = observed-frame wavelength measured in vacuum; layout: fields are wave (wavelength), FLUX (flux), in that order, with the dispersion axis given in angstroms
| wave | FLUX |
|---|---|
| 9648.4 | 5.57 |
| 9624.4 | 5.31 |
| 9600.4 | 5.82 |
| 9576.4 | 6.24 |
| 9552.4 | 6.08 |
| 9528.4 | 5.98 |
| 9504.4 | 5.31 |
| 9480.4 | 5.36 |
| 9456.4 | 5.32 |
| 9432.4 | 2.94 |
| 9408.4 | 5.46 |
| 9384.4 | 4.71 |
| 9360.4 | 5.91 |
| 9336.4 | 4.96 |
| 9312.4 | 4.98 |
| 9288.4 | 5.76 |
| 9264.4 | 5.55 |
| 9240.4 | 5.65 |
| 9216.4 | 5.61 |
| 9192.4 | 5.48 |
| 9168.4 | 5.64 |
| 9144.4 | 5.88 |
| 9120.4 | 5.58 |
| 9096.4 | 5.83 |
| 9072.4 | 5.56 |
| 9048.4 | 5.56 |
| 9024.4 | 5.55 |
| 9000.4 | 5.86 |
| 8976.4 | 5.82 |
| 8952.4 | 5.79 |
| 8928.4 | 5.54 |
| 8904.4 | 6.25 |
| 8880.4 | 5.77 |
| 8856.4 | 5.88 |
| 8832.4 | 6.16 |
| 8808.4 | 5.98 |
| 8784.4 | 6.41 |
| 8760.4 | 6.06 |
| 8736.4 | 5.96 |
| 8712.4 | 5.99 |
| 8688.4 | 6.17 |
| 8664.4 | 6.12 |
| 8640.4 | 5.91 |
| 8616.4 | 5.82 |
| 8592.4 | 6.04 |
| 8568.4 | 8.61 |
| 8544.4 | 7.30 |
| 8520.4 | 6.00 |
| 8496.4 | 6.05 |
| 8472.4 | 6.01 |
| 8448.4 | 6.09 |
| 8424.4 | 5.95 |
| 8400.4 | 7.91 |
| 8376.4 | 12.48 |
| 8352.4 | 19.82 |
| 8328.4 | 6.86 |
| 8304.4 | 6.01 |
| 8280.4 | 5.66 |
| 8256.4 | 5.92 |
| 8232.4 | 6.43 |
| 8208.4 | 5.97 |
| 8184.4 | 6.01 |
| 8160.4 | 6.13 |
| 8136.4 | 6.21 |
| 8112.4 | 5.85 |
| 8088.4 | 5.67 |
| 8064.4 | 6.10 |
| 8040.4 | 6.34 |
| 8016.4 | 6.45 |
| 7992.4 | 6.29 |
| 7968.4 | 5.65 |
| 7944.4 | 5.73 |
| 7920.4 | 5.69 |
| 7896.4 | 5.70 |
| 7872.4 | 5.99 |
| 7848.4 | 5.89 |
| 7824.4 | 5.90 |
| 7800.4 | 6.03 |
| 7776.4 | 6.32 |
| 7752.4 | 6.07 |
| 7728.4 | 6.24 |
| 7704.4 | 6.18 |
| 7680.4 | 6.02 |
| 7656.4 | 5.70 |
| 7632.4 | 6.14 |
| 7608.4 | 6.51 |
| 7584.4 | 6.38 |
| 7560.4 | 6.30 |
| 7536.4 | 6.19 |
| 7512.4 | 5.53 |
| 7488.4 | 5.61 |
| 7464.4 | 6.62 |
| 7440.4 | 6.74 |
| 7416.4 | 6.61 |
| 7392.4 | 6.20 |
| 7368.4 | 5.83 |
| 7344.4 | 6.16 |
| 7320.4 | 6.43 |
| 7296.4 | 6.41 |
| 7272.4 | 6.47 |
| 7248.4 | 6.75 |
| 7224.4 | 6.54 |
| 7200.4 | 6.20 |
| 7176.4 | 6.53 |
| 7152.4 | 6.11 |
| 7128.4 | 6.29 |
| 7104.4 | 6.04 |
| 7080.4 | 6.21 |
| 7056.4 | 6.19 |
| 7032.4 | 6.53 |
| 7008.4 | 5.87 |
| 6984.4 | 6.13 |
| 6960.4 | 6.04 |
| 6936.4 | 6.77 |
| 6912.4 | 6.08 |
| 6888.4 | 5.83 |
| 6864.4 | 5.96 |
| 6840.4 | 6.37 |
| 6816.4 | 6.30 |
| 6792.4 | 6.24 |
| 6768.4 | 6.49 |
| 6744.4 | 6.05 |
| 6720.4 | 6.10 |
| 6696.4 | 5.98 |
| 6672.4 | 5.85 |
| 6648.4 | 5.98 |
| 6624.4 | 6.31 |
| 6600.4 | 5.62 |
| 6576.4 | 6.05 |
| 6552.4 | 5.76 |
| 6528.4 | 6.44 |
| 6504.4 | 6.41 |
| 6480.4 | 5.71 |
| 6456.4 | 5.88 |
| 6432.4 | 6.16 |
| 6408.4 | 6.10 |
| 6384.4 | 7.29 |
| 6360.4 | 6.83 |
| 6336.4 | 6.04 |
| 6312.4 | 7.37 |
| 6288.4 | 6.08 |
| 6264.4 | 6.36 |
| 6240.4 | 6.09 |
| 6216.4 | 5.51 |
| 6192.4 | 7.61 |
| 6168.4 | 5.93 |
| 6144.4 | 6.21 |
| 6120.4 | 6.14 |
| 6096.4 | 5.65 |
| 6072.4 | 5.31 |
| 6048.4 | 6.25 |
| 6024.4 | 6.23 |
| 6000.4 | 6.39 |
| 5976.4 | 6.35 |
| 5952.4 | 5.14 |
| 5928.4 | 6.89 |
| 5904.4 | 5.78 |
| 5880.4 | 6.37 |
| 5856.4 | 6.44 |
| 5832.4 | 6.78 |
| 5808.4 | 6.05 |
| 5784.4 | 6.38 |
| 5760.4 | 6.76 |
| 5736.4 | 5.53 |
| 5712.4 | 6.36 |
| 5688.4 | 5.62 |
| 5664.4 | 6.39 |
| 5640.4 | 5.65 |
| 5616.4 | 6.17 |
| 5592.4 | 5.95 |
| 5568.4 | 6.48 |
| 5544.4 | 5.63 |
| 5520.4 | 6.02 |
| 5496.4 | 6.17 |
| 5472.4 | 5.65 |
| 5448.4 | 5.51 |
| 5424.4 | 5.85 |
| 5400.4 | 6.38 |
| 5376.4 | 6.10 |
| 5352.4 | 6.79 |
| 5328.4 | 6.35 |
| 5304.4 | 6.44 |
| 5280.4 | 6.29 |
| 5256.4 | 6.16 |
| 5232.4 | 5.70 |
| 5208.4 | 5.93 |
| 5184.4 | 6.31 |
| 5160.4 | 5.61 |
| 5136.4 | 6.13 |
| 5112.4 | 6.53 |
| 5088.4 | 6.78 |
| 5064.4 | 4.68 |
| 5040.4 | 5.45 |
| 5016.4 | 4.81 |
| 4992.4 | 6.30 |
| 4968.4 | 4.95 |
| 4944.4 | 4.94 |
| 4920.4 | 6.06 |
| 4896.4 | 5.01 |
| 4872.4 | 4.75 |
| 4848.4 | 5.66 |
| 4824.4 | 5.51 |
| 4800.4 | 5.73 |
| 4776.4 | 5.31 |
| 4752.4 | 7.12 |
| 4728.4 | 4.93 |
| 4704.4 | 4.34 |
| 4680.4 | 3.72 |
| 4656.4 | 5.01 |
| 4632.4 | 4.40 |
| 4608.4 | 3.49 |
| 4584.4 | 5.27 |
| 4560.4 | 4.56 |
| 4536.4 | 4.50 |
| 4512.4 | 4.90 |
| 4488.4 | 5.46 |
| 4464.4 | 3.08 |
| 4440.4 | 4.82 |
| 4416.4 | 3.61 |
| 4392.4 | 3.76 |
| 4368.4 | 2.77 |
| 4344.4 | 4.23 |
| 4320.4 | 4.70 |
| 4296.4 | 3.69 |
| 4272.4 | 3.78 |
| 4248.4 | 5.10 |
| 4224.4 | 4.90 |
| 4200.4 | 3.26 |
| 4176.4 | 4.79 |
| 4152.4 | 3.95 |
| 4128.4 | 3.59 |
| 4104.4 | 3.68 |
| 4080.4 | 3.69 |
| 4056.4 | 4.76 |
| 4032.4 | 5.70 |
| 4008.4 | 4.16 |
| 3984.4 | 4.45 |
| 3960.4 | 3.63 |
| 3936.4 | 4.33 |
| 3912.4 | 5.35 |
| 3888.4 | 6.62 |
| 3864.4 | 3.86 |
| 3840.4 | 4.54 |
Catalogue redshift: 0.274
